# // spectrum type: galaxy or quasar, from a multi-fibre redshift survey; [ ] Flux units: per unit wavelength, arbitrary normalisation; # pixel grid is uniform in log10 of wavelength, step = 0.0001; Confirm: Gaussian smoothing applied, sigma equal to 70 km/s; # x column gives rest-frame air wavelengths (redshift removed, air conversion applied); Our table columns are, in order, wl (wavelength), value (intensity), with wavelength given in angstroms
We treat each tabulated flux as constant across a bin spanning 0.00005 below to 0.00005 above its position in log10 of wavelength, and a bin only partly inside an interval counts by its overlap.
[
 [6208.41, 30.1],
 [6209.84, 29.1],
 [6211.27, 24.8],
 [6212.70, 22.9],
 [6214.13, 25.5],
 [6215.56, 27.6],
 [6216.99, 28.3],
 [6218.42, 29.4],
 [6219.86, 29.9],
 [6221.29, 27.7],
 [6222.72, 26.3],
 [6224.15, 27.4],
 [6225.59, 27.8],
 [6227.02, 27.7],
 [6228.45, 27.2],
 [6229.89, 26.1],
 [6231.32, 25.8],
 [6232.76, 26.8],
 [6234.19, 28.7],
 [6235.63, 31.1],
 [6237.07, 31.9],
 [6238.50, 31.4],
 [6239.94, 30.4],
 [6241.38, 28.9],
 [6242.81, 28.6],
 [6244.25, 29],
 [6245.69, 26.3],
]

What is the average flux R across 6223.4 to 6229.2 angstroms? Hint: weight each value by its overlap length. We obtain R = 27.5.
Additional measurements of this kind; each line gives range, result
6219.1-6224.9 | 27.8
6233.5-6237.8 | 30.6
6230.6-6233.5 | 26.4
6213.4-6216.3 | 26.6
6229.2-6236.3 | 27.7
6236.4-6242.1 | 30.7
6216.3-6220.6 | 29.2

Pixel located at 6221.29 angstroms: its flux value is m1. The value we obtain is 27.7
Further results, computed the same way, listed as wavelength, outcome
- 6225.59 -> 27.8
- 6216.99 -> 28.3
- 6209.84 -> 29.1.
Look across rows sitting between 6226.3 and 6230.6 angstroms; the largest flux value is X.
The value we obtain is 27.7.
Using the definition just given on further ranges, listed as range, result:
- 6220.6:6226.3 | 27.8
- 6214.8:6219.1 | 29.4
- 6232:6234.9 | 28.7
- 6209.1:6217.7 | 29.1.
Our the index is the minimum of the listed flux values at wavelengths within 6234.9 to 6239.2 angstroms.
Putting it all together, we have 31.1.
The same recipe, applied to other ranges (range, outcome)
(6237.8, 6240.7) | 30.4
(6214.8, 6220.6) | 27.6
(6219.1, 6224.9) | 26.3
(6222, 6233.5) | 25.8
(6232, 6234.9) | 26.8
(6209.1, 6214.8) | 22.9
